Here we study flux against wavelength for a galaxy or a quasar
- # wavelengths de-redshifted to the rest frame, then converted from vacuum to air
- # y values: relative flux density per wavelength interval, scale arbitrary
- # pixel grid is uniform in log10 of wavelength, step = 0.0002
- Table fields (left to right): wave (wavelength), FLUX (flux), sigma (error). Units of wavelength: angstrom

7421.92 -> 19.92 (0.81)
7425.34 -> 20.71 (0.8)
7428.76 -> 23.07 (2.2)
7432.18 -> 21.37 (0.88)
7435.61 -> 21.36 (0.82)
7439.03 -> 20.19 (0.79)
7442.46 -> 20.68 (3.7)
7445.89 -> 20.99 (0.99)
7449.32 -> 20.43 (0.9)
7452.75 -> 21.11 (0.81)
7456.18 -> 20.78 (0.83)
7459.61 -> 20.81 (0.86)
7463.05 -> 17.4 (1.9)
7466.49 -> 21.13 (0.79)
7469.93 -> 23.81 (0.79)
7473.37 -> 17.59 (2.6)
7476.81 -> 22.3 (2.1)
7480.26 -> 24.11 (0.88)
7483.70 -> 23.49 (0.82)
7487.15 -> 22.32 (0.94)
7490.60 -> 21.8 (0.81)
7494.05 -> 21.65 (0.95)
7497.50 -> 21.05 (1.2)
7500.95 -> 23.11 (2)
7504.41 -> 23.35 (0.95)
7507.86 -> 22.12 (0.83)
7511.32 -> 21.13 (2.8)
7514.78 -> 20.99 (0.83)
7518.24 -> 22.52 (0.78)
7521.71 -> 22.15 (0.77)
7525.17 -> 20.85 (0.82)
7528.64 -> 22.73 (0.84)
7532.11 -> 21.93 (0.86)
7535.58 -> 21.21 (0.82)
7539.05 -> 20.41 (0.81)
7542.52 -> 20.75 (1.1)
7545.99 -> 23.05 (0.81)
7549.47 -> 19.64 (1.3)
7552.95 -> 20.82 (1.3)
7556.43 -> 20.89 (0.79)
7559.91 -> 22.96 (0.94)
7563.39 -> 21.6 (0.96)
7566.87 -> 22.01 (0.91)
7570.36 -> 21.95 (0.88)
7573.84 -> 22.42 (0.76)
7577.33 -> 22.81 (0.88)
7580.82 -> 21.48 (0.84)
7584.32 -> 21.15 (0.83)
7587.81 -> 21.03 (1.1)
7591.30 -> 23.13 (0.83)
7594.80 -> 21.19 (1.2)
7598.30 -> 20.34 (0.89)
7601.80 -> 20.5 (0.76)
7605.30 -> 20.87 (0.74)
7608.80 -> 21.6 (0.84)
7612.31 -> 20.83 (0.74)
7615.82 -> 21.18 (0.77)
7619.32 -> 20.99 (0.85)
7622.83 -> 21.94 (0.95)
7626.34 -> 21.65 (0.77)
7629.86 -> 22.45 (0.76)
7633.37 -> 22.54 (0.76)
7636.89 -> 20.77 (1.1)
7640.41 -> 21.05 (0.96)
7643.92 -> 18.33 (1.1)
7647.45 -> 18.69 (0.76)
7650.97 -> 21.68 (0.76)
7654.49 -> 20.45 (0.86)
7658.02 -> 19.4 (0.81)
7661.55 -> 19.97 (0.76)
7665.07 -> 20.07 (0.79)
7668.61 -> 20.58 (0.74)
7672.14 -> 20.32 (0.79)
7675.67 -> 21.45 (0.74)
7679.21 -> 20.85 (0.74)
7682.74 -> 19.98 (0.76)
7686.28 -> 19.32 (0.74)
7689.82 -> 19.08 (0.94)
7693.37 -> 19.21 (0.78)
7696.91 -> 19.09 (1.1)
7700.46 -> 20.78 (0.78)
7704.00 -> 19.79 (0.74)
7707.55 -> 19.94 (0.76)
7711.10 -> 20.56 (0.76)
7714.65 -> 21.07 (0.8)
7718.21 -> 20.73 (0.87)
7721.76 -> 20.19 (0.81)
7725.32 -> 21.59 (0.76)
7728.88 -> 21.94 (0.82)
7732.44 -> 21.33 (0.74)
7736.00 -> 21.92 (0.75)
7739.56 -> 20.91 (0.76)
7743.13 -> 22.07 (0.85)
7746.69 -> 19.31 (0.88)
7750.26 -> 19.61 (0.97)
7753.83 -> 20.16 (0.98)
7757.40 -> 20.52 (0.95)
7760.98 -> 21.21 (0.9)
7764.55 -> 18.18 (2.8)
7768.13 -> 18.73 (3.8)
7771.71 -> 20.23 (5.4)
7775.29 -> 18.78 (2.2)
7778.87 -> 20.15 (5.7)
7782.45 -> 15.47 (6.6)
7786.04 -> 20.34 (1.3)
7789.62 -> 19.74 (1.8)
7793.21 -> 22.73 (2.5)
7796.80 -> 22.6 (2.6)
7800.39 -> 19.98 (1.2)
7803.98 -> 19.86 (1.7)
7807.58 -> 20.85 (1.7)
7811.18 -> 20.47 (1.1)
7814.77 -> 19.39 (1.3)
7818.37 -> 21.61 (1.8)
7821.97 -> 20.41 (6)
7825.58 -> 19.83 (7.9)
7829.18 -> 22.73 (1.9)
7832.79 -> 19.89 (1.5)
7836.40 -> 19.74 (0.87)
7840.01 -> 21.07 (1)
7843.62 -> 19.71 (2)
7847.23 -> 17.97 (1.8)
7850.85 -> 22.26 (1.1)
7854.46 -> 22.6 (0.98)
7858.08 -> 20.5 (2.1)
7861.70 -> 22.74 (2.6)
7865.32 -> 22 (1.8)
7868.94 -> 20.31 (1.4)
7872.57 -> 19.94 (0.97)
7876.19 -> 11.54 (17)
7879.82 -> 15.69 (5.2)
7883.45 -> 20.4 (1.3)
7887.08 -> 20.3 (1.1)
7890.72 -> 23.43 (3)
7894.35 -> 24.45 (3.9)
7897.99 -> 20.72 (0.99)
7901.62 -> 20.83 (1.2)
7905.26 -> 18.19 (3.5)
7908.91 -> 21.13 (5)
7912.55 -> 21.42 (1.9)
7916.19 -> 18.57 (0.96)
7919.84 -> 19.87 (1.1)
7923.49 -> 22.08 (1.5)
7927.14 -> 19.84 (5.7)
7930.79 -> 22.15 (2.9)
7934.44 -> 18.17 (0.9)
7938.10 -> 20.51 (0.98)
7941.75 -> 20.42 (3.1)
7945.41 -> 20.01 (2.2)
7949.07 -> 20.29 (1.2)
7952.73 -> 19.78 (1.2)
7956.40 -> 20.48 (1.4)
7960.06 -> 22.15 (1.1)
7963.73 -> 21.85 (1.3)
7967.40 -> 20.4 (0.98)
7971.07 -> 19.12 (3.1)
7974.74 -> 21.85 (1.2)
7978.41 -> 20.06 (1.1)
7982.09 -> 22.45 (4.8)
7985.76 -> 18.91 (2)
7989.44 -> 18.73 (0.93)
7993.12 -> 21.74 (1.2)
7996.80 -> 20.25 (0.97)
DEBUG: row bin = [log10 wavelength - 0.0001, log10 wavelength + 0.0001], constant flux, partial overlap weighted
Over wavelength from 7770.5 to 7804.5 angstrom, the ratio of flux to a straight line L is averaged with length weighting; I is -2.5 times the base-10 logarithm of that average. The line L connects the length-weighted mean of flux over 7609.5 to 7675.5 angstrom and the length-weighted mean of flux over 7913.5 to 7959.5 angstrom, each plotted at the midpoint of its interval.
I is 0.03 mag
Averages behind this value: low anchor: 20.7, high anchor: 20.3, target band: 20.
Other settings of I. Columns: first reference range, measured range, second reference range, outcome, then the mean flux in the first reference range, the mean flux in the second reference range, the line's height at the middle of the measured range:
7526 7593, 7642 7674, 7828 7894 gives 0.065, 21.7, 20.2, 21.2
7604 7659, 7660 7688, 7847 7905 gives 0.026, 20.9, 20.4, 20.8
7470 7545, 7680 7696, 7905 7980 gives 0.096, 21.8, 20.4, 21.3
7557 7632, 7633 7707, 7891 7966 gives 0.068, 21.6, 20.7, 21.4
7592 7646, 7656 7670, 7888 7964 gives 0.056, 21.1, 20.7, 21.1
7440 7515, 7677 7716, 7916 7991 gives 0.053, 21.5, 20.4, 21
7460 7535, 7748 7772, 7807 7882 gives 0.038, 21.8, 20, 20.5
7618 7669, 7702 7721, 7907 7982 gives 0.013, 20.7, 20.5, 20.7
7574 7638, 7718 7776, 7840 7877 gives 0.018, 21.5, 20.2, 20.8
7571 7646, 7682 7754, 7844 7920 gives 0.025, 21.3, 20.2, 20.9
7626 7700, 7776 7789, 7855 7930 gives 0.084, 20.3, 20.3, 20.3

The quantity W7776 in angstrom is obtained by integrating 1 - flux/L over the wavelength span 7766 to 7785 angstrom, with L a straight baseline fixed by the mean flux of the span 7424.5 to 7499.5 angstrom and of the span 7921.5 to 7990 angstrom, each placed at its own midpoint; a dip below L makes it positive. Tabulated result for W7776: 1.9 angstrom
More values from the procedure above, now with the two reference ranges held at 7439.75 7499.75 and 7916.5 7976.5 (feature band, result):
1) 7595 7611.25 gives 0.1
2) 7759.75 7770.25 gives 0.8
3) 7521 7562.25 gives -0.6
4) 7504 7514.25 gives -0.3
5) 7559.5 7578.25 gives -1.0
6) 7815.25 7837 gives 0.0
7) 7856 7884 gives 2.1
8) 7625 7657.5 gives 0.3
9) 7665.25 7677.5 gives 0.1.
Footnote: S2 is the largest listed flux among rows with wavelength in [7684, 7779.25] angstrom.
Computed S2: 22.07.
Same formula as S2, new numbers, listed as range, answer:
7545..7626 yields 23.13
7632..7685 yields 22.54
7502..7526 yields 23.35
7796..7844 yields 22.73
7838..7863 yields 22.74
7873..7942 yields 24.45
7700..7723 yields 21.07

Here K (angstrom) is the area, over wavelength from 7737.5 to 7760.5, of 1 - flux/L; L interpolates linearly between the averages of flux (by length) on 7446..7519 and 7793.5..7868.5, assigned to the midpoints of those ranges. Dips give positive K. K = 0.6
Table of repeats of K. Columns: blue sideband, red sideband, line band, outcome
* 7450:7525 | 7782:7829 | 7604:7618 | 0.0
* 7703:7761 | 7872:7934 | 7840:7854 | -0.1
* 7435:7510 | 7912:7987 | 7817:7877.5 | 1.0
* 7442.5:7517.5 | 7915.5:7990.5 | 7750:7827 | 2.7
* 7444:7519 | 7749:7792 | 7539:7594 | -1.9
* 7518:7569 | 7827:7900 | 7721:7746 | -0.6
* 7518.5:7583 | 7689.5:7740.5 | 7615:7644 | -0.3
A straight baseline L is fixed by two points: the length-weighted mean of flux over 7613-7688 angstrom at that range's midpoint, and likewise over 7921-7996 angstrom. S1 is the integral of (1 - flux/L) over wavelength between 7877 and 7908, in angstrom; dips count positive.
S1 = 0.5 angstrom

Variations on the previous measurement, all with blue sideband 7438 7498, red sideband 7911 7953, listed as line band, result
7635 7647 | 0.5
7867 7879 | 1.9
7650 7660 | 0.2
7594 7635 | -0.8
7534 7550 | 0.0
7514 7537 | -0.8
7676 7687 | 0.3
